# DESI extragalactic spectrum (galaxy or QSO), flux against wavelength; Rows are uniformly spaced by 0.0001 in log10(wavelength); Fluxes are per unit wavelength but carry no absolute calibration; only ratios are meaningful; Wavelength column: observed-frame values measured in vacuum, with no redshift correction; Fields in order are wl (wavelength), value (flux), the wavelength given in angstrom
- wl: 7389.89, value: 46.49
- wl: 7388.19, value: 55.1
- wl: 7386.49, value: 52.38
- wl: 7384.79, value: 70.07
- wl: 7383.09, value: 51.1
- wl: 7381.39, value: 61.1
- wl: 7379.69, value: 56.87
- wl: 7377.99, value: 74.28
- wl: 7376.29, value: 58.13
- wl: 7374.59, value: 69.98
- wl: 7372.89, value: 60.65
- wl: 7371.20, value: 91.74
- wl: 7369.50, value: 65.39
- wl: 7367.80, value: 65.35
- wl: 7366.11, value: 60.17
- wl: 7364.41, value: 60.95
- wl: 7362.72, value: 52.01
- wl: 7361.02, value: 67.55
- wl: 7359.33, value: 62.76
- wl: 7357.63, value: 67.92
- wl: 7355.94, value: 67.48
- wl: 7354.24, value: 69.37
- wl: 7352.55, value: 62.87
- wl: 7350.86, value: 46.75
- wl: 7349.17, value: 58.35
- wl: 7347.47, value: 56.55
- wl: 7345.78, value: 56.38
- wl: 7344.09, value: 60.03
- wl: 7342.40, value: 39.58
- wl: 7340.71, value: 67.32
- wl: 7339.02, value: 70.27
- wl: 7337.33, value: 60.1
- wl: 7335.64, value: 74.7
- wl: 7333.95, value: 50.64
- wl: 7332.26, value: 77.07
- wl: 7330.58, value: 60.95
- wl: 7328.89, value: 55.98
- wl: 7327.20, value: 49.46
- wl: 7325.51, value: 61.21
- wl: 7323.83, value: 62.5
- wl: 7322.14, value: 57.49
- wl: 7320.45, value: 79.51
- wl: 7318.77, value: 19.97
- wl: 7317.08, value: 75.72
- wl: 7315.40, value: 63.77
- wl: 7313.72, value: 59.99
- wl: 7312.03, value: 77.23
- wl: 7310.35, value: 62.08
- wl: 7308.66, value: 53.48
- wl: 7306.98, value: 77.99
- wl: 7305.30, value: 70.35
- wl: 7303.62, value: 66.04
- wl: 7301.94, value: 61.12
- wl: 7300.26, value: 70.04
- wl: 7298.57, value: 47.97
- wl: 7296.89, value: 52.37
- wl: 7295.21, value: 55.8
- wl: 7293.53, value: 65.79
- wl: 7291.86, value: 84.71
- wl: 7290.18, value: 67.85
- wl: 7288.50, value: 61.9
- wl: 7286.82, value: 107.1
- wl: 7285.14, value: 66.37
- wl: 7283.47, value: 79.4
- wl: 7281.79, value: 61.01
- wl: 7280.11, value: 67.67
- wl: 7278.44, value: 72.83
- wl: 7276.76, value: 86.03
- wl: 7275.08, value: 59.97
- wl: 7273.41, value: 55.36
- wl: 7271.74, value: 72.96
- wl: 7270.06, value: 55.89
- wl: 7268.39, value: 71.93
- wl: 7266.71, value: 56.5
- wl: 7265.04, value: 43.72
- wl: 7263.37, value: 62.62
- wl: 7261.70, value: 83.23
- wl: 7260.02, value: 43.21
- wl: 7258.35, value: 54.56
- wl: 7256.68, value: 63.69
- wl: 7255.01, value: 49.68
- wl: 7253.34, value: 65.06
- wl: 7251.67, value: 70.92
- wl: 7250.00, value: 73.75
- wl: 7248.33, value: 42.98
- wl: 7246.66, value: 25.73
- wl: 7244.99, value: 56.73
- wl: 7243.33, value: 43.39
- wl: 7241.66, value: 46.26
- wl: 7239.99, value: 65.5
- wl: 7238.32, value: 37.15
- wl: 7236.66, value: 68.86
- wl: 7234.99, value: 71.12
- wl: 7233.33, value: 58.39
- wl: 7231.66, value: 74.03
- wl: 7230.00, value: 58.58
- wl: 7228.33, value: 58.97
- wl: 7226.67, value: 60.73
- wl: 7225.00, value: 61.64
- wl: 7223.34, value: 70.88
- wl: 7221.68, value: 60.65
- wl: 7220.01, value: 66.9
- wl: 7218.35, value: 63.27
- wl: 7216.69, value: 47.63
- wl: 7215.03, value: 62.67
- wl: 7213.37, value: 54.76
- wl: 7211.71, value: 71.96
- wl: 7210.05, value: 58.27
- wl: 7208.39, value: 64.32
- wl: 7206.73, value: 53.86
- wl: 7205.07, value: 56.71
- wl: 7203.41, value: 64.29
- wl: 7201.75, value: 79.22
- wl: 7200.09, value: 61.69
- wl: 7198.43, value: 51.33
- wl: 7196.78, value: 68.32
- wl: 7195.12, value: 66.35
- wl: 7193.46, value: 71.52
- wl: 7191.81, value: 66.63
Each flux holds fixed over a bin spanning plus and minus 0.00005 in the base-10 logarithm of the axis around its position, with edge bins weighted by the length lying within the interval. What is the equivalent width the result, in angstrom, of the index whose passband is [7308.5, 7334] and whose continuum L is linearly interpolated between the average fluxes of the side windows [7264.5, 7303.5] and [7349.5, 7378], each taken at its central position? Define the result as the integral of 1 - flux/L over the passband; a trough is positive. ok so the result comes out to 1.8 angstrom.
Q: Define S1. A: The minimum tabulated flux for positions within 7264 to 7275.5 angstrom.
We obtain 43.72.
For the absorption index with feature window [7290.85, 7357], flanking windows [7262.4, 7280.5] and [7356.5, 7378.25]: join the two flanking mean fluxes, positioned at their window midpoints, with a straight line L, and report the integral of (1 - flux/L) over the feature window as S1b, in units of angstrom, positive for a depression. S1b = 3.3 angstrom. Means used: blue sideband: 64.2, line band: 61.8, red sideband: 65.7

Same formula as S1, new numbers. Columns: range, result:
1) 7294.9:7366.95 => 19.97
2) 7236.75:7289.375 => 25.73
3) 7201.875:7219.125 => 47.63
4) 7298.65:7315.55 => 53.48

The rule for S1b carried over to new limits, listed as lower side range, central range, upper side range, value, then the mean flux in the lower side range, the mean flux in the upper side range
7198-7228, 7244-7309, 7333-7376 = -1.7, 61.8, 62.6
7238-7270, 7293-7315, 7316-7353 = -1.9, 55.9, 59.2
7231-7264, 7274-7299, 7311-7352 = -4.5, 57.7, 60.1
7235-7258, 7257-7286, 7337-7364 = -4.0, 55.2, 60.3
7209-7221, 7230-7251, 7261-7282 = 2.4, 60.8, 65.4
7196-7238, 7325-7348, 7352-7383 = 1.6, 62.5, 64.9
